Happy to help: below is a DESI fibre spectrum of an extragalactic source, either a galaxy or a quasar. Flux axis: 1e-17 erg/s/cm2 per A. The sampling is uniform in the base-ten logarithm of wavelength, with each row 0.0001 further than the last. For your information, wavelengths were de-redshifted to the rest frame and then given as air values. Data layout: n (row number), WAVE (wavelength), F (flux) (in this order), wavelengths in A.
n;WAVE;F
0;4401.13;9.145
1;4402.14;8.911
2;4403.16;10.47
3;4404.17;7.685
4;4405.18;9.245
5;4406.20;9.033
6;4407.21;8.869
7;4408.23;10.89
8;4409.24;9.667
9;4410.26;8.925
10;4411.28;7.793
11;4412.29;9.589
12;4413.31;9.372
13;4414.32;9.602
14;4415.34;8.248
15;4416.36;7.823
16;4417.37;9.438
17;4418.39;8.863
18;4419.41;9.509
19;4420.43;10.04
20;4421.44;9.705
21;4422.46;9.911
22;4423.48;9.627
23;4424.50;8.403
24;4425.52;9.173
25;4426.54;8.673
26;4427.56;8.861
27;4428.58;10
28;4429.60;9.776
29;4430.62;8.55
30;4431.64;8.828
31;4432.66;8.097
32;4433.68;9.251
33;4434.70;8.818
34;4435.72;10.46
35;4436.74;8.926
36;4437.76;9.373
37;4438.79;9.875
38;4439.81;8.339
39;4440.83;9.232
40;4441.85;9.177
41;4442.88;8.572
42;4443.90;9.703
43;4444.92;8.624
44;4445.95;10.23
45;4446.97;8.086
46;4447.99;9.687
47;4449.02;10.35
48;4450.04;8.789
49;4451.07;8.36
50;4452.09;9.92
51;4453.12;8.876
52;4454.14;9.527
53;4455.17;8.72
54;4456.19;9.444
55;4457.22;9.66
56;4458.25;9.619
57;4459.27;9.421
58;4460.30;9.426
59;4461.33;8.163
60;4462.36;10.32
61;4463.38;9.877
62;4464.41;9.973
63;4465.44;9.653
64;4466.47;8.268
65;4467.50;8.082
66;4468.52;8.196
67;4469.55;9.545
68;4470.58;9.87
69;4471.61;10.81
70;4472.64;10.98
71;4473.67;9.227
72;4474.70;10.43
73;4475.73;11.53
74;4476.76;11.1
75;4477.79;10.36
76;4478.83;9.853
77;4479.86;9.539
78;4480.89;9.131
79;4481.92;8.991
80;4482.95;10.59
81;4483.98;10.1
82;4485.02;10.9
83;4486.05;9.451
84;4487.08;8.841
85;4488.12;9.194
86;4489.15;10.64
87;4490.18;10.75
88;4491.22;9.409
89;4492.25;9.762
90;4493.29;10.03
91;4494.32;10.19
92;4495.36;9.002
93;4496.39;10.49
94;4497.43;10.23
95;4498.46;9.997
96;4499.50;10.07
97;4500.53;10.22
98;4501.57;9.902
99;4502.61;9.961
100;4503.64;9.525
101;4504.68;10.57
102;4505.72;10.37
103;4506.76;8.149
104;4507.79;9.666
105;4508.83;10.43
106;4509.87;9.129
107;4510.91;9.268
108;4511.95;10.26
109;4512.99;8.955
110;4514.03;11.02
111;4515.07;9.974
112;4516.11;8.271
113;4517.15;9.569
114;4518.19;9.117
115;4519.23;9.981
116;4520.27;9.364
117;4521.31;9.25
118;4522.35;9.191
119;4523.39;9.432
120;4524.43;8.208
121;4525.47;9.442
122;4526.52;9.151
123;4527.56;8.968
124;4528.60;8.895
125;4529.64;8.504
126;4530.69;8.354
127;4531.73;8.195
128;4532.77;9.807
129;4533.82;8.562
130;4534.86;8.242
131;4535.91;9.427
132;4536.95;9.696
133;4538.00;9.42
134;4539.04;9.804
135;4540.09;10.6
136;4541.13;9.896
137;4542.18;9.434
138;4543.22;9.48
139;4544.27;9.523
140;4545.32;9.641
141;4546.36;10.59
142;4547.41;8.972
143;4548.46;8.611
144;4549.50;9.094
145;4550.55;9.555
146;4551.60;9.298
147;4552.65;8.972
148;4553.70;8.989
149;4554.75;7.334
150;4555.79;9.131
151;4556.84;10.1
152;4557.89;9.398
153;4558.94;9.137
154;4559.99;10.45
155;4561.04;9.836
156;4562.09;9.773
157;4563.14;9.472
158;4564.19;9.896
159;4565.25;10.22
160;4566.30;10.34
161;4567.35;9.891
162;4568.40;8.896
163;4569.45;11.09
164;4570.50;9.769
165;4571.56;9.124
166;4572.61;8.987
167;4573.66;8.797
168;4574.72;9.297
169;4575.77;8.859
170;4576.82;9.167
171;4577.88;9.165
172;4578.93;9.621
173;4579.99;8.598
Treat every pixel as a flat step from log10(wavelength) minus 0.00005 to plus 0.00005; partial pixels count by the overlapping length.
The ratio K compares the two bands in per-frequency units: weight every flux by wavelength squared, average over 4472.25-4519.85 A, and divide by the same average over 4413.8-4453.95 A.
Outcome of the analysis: 1.11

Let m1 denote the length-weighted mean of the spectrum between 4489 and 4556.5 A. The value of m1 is 9.47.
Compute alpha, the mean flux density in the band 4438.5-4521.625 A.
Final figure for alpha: 9.63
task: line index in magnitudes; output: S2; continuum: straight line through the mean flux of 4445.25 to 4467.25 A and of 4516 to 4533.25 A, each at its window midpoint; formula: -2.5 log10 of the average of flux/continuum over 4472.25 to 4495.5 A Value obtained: -0.09 mag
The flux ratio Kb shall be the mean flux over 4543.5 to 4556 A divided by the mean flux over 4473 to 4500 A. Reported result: 0.92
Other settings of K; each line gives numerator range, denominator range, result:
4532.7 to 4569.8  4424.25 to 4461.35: 1.09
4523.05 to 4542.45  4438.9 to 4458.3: 1.03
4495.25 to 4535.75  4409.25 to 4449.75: 1.07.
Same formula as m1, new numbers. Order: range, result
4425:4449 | 9.17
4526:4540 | 9.05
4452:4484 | 9.65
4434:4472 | 9.29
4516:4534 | 9.04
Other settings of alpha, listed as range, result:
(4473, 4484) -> 10.1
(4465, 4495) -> 9.84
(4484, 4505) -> 9.95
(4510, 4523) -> 9.51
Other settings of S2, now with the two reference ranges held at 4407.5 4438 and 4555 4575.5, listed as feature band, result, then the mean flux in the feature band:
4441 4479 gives -0.02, 9.52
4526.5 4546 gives 0.03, 9.26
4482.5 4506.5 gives -0.06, 9.98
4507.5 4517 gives -0.02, 9.65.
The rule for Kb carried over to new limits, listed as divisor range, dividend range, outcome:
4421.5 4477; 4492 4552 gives 1.01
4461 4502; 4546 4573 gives 0.96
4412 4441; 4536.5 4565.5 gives 1.04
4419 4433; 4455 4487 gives 1.05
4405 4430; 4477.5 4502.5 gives 1.07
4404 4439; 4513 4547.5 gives 1.02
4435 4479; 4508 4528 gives 0.99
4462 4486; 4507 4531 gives 0.94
